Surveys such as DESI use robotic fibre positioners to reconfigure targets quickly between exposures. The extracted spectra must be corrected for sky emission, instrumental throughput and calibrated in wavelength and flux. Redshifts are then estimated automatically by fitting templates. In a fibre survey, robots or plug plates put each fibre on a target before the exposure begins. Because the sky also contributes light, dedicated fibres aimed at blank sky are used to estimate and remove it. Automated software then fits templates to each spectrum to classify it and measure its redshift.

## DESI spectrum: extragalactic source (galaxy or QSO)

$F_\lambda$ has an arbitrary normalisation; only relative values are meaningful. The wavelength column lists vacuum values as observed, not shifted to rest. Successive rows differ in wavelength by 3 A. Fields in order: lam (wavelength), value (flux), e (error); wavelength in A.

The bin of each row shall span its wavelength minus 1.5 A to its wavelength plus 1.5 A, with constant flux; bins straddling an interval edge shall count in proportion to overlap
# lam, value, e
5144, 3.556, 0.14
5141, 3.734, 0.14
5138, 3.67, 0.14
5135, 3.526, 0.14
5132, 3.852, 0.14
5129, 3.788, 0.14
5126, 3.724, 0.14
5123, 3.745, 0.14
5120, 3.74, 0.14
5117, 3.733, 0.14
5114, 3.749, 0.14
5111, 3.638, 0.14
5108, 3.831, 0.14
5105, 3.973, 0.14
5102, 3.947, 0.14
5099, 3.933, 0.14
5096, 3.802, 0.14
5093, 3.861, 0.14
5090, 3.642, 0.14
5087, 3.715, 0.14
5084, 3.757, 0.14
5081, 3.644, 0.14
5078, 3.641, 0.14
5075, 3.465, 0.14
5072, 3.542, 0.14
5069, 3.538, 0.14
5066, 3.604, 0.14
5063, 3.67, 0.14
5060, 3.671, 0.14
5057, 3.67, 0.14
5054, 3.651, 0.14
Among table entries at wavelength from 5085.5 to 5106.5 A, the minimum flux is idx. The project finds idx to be 3.642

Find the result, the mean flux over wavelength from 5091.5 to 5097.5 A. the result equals 3.83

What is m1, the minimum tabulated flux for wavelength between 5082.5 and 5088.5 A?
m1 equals 3.715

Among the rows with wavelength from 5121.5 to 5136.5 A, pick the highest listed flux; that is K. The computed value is 3.852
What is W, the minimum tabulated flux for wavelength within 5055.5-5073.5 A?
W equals 3.538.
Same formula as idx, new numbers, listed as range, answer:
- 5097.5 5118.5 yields 3.638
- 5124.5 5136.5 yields 3.526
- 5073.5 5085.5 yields 3.465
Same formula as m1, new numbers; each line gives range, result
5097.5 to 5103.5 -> 3.933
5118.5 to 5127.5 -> 3.724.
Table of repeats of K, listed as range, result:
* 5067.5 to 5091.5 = 3.757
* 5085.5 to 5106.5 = 3.973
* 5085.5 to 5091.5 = 3.715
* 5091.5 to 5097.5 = 3.861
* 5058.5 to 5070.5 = 3.671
